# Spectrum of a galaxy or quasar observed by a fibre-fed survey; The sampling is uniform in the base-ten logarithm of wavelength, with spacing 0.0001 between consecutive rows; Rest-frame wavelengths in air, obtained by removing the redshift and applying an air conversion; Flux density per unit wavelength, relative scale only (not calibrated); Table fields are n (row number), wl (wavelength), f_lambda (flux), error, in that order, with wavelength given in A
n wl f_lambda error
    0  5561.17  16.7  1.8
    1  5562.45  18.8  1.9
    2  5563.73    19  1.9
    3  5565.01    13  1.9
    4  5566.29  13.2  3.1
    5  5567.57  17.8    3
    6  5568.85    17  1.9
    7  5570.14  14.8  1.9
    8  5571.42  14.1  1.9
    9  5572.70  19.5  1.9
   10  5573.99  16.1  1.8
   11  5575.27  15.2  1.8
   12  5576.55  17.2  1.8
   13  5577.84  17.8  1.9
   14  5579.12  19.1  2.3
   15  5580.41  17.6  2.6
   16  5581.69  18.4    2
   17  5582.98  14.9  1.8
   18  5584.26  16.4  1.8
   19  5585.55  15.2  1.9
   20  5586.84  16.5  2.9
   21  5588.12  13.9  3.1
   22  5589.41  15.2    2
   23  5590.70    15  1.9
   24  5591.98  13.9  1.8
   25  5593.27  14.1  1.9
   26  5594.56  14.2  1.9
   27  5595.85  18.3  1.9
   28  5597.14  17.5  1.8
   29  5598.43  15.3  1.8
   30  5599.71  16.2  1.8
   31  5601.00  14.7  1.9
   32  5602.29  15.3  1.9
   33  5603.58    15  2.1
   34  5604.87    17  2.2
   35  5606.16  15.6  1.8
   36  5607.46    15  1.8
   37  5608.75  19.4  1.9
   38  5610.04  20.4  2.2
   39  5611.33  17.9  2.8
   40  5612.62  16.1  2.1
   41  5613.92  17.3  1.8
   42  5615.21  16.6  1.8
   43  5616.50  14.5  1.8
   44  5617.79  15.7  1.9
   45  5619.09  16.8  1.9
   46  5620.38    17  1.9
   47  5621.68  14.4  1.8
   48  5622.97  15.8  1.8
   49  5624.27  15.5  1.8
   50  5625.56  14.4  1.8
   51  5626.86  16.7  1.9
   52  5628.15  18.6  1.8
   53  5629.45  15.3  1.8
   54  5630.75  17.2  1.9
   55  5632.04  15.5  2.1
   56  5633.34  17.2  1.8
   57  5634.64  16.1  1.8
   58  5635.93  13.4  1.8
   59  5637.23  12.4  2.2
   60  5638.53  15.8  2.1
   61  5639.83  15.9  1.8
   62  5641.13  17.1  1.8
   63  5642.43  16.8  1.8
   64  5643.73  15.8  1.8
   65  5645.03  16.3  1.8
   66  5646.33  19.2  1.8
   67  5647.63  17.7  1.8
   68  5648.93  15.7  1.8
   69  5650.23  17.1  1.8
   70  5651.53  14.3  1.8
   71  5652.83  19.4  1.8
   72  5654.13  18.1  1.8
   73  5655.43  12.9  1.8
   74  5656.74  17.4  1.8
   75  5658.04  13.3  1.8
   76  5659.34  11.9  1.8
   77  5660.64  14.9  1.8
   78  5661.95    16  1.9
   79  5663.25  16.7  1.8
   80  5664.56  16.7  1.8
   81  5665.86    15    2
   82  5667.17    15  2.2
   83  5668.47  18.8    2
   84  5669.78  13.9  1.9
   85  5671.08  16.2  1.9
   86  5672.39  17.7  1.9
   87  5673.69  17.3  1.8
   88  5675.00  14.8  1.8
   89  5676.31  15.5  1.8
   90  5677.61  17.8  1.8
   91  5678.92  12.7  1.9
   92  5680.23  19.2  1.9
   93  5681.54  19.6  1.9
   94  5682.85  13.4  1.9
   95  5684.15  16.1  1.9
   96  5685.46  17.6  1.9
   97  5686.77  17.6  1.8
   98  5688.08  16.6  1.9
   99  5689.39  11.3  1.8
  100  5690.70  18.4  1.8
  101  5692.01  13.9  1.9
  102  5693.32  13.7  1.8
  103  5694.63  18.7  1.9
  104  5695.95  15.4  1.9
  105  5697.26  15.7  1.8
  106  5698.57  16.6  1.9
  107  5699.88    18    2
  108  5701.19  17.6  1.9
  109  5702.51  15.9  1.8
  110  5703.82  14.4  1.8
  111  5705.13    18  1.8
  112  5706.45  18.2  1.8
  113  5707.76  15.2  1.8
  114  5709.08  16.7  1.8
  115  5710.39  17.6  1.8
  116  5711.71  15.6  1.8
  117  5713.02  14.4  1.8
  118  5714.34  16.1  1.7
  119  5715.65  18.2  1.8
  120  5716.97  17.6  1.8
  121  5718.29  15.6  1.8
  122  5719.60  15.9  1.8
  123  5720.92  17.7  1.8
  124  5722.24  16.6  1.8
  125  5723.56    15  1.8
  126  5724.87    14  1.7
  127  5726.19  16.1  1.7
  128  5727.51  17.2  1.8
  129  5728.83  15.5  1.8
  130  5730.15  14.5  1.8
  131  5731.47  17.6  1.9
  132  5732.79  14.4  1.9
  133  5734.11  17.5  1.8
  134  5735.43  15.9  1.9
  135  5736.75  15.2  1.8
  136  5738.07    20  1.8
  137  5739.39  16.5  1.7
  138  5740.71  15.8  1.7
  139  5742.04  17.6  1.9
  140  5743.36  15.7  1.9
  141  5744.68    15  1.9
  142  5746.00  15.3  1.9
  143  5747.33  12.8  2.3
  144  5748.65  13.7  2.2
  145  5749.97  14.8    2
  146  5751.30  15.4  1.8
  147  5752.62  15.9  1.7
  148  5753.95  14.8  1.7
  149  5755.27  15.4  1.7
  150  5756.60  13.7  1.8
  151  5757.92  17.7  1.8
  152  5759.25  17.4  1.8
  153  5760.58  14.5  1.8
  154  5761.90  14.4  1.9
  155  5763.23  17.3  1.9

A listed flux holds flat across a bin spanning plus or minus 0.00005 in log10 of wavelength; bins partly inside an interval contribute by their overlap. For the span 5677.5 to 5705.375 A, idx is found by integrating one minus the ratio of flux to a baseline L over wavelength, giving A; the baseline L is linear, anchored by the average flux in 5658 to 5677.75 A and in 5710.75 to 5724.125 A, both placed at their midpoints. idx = -0.4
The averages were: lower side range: 15.7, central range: 16.2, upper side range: 16.3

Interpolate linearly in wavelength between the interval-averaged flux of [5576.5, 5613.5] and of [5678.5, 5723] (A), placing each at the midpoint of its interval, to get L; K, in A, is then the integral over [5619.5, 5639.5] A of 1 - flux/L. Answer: 0.8 A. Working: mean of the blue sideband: 16.3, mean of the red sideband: 16.4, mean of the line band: 15.7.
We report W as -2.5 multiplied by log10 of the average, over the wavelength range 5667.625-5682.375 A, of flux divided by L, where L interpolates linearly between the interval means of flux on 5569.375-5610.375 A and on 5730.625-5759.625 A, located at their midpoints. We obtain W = -0.04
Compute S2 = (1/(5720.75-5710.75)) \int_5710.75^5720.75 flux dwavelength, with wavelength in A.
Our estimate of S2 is 16.3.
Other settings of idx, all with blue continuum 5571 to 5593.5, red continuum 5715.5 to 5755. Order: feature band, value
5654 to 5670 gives 0.6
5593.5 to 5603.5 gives 0.2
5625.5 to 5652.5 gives -0.2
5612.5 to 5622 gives 0.0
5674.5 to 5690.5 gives -0.1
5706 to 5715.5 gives -0.2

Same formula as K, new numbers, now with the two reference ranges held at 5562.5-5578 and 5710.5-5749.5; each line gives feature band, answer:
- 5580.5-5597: 0.6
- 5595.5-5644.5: 0.0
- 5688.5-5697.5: 0.4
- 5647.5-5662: 0.4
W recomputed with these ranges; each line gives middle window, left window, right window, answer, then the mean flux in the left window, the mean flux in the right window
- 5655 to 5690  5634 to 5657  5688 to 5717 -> 0.027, 16.2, 16.2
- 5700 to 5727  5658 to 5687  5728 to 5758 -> -0.037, 16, 15.7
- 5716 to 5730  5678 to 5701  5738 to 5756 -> -0.022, 16.2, 15.5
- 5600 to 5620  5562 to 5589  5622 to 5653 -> -0.014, 16.4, 16.2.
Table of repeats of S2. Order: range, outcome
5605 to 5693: 16.1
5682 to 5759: 16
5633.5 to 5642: 15.3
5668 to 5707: 16.3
